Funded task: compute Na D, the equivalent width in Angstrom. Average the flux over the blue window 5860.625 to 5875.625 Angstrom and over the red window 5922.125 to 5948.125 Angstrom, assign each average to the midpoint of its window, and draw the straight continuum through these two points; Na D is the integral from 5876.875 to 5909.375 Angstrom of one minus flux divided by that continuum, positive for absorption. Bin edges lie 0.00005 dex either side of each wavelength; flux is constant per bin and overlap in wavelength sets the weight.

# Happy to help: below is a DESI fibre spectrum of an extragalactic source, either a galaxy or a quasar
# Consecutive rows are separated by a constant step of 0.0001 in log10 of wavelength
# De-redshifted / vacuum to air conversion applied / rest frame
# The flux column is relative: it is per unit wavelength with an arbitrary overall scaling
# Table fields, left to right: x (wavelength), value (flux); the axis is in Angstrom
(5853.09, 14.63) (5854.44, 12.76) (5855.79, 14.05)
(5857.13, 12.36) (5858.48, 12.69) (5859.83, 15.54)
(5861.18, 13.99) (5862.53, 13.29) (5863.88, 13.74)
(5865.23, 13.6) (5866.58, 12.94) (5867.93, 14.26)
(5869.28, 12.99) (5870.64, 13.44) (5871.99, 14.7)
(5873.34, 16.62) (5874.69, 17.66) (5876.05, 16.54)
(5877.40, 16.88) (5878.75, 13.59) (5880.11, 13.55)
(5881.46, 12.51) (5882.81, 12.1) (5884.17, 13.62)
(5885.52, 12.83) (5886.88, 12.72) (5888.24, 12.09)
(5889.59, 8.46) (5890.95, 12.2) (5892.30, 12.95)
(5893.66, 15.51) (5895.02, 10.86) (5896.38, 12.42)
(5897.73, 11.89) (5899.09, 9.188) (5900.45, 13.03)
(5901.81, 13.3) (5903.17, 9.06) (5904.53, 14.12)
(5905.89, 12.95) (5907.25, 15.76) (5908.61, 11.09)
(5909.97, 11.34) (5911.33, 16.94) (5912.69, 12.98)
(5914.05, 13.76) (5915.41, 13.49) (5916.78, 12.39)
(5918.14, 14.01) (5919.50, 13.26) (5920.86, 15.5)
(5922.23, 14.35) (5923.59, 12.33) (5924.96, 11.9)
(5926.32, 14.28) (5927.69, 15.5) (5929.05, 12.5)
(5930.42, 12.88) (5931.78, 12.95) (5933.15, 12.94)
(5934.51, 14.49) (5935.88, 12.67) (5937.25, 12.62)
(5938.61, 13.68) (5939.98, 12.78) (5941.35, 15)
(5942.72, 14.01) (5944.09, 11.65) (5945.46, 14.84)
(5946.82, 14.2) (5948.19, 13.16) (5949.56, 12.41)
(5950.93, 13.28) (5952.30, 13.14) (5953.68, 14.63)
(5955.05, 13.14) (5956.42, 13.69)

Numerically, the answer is 3.3 Angstrom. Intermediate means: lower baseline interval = 14.3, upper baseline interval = 13.4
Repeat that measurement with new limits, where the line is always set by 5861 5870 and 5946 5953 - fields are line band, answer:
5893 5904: 1.22 Angstrom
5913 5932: -0.23 Angstrom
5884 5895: 0.86 Angstrom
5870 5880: -1.51 Angstrom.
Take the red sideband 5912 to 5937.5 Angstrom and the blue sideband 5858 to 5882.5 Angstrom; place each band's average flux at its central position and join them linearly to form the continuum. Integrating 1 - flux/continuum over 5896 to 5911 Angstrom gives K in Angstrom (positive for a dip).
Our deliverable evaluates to 1.6 Angstrom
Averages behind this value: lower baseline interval 14.3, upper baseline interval 13.4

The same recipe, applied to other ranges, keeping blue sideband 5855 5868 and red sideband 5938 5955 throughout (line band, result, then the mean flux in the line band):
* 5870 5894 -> -0.3 Angstrom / 13.8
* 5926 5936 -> 0.0 Angstrom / 13.5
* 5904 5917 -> 0.1 Angstrom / 13.5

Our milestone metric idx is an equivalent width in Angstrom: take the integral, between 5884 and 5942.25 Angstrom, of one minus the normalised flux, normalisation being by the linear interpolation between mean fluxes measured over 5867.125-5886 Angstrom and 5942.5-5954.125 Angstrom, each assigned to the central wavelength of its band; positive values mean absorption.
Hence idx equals 3.8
